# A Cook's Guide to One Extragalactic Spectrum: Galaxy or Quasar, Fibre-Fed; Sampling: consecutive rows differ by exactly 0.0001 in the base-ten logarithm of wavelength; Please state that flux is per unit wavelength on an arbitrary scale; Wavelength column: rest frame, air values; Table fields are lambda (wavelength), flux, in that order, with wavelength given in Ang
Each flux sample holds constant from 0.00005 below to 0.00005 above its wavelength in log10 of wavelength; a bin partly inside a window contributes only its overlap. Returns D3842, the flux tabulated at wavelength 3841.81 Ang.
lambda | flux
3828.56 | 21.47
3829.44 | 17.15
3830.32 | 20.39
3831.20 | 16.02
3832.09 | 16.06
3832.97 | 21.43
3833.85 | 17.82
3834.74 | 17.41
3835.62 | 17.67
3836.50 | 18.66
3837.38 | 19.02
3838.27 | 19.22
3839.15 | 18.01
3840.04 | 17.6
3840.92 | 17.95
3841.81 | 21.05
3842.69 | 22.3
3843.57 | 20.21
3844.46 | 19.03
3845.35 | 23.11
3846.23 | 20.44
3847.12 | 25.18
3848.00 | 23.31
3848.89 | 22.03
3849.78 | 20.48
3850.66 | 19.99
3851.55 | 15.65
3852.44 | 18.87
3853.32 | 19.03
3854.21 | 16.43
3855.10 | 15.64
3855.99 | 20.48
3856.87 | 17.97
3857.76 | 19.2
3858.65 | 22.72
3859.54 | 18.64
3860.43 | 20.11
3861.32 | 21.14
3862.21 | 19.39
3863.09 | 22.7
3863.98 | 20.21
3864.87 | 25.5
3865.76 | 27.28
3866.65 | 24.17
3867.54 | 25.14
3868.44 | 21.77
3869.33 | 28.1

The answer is 21.05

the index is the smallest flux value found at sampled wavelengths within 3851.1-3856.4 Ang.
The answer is 15.64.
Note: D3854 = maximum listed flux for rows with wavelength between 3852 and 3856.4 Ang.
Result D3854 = 20.48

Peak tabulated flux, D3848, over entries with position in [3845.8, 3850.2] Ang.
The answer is 25.18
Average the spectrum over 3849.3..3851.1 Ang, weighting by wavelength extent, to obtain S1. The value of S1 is 20.3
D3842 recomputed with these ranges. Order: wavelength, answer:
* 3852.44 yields 18.87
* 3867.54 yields 25.14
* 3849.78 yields 20.48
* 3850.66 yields 19.99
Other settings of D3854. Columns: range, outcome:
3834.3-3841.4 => 19.22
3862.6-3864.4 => 22.7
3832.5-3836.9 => 21.43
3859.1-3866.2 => 27.28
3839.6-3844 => 22.3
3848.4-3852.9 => 22.03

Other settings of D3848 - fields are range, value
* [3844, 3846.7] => 23.11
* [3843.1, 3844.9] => 20.21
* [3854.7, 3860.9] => 22.72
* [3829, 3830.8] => 20.39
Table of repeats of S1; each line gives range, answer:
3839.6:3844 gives 19.9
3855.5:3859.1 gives 20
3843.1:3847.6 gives 21.6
